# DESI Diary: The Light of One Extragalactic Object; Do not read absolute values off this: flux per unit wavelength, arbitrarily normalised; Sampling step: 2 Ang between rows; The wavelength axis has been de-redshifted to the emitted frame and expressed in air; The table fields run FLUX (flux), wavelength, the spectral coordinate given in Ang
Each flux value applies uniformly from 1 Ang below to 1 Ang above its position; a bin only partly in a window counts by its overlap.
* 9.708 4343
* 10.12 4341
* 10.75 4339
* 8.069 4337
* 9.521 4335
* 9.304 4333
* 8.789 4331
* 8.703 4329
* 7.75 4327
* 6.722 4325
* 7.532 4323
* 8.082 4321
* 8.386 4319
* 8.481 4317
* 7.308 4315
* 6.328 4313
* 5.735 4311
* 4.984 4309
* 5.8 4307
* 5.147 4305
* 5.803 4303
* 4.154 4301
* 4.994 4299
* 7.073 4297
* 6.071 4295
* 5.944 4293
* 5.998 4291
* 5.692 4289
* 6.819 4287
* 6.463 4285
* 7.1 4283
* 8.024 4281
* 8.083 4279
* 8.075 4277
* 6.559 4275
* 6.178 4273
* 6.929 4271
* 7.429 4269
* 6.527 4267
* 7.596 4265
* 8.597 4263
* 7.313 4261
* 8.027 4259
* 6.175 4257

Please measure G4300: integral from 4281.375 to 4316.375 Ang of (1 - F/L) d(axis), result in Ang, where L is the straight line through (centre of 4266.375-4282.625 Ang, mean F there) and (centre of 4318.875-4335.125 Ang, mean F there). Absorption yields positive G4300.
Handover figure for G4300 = 7.6 Ang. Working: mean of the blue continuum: 7.24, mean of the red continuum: 8.24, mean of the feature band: 6.03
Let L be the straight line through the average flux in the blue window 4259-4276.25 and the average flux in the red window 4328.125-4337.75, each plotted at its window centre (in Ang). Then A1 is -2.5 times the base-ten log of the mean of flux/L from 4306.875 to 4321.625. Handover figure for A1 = 0.214 mag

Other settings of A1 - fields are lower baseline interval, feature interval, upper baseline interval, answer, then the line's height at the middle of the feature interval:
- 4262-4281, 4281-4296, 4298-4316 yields 0.02 mag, 6.51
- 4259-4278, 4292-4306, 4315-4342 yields 0.38 mag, 7.95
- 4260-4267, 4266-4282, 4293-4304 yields -0.03 mag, 7.05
